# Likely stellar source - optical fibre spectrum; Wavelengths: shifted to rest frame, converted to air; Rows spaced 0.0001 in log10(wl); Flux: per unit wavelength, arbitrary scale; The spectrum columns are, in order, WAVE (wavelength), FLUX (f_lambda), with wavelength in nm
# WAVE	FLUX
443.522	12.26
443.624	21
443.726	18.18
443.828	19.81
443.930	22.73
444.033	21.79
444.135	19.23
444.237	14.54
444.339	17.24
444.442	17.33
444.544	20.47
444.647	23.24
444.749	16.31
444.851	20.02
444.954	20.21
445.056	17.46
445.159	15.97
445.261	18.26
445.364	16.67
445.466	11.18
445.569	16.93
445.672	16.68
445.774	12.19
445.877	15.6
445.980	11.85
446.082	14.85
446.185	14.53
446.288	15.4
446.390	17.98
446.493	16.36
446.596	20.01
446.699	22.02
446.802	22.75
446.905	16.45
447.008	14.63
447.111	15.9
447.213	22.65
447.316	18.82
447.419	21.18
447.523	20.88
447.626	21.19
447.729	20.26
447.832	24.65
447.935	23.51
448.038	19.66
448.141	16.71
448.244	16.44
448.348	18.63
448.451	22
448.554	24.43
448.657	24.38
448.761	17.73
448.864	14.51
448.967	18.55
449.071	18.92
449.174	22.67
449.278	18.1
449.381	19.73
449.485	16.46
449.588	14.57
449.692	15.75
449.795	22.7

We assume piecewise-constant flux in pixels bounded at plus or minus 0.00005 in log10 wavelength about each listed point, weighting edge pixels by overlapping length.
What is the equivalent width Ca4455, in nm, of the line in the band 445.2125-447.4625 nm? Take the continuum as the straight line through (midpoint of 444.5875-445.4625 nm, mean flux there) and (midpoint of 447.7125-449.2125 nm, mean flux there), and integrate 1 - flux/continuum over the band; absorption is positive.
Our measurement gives 0.24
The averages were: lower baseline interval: 18.1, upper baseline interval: 20.2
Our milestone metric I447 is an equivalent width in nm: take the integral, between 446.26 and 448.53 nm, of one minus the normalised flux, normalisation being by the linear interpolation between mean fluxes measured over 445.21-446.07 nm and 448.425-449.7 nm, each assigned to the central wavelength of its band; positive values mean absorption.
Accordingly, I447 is -0.33 nm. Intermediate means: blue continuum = 14.9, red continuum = 19.1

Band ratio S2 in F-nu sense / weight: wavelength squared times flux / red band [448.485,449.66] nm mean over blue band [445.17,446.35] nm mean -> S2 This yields 1.29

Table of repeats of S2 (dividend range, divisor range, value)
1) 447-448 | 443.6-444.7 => 1.07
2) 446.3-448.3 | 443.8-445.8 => 1.10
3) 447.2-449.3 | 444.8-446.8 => 1.23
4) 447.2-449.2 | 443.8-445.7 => 1.13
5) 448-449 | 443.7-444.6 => 1.03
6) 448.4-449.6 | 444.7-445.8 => 1.19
